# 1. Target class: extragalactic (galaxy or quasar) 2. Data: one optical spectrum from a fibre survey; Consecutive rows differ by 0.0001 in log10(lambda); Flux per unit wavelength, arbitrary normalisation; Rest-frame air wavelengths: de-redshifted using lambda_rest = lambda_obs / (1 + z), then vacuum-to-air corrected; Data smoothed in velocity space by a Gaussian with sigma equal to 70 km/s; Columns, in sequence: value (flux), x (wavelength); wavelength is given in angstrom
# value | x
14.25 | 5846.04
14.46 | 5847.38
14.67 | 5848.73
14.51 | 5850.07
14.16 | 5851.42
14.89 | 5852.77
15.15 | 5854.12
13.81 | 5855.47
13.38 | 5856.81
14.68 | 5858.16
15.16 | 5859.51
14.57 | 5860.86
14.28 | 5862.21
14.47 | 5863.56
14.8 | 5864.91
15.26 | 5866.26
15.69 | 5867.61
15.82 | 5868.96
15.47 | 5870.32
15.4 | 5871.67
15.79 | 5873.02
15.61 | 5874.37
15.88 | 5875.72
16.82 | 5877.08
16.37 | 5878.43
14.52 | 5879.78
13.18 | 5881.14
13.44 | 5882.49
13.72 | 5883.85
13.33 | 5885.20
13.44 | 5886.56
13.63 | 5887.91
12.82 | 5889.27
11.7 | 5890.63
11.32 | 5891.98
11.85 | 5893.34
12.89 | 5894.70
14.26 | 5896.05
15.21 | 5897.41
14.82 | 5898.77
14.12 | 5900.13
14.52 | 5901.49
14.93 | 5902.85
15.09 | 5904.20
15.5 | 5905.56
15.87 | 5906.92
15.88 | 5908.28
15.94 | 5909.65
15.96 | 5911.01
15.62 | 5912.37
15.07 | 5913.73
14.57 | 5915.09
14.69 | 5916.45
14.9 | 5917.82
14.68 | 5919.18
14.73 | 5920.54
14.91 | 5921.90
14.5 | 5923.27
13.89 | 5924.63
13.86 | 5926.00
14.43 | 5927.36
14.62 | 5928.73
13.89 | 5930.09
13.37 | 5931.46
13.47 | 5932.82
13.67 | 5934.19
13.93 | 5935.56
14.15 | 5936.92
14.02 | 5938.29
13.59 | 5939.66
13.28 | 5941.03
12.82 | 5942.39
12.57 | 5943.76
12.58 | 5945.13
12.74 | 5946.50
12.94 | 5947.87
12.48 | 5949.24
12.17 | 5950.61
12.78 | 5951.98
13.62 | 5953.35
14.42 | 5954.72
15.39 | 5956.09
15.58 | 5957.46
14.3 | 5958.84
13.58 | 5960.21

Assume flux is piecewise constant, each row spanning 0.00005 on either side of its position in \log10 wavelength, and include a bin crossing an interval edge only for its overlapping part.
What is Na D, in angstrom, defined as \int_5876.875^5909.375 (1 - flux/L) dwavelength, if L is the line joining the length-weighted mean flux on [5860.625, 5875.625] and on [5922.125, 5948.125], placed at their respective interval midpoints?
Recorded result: 1.1 angstrom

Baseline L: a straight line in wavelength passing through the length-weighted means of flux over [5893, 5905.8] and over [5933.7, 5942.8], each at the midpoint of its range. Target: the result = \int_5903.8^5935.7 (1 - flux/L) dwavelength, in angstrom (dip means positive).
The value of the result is -1.6 angstrom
